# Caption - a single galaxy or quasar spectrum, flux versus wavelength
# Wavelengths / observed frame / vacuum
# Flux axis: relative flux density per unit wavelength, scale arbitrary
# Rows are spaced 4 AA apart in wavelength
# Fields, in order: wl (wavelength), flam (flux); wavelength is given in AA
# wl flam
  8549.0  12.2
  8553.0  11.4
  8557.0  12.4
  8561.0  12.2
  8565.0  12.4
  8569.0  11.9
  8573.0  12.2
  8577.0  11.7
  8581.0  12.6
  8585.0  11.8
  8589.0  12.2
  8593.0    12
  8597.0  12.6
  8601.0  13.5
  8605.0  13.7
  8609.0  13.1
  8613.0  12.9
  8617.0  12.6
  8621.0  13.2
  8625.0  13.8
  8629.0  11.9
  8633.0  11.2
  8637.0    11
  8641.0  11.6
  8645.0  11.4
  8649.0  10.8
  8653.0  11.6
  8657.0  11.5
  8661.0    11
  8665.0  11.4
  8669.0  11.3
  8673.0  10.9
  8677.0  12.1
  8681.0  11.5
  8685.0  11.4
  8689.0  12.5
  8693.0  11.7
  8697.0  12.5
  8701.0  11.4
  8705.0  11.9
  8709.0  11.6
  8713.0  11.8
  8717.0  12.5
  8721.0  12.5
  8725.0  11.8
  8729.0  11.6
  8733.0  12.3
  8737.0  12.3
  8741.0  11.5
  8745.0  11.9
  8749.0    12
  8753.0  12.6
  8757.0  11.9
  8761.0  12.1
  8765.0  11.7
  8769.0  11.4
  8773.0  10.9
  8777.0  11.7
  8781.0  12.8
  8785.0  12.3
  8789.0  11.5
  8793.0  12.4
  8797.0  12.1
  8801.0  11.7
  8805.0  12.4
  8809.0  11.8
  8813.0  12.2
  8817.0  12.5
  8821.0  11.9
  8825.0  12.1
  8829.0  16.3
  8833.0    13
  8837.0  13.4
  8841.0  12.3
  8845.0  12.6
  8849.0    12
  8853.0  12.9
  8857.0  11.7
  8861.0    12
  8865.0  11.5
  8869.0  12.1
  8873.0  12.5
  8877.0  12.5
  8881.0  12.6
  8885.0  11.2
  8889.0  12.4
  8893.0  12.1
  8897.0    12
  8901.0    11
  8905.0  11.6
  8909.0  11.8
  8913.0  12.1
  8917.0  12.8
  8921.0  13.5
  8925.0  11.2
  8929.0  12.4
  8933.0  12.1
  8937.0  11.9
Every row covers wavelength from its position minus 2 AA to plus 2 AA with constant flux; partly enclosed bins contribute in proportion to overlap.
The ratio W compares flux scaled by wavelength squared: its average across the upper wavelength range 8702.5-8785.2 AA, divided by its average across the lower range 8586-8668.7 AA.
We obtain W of 1.01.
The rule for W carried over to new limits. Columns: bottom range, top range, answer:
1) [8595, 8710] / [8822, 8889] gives 1.09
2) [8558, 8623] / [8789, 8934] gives 1.04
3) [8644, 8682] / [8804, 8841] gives 1.17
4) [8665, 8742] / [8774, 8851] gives 1.08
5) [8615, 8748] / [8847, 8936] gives 1.07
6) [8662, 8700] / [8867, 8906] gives 1.08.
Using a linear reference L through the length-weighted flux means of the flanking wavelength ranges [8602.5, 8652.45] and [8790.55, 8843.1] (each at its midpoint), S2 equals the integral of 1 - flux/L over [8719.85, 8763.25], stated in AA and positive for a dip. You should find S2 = 1.5 AA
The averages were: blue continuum 12.3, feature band 12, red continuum 12.6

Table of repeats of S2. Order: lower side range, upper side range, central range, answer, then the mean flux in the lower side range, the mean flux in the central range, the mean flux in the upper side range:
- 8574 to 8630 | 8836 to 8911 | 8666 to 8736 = 3.6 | 12.7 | 11.8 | 12.1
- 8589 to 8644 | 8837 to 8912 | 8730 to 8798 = 1.7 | 12.5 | 12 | 12.1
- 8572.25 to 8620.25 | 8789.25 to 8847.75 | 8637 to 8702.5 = 5.6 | 12.6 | 11.5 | 12.6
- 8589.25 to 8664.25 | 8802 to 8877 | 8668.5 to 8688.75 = 1.2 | 12.2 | 11.5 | 12.5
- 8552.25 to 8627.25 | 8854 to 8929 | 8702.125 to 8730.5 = 0.9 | 12.6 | 11.9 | 12.1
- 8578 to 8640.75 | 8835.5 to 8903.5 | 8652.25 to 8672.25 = 1.8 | 12.5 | 11.3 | 12.2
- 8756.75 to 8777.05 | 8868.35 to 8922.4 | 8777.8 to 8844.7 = -4.3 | 11.6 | 12.5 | 12.1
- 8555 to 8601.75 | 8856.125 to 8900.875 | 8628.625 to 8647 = 1.3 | 12.3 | 11.4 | 12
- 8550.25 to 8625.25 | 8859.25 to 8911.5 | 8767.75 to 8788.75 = 0.6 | 12.5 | 11.8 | 11.9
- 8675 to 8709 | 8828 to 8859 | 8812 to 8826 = 0.6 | 11.9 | 12.2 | 12.9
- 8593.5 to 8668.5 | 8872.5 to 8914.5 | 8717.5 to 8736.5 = -0.1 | 12.1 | 12.1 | 12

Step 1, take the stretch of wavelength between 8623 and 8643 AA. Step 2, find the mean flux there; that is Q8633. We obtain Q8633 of 11.9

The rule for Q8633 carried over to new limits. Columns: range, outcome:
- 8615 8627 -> 13.2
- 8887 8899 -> 12.2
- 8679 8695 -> 11.8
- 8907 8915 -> 11.9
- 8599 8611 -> 13.4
